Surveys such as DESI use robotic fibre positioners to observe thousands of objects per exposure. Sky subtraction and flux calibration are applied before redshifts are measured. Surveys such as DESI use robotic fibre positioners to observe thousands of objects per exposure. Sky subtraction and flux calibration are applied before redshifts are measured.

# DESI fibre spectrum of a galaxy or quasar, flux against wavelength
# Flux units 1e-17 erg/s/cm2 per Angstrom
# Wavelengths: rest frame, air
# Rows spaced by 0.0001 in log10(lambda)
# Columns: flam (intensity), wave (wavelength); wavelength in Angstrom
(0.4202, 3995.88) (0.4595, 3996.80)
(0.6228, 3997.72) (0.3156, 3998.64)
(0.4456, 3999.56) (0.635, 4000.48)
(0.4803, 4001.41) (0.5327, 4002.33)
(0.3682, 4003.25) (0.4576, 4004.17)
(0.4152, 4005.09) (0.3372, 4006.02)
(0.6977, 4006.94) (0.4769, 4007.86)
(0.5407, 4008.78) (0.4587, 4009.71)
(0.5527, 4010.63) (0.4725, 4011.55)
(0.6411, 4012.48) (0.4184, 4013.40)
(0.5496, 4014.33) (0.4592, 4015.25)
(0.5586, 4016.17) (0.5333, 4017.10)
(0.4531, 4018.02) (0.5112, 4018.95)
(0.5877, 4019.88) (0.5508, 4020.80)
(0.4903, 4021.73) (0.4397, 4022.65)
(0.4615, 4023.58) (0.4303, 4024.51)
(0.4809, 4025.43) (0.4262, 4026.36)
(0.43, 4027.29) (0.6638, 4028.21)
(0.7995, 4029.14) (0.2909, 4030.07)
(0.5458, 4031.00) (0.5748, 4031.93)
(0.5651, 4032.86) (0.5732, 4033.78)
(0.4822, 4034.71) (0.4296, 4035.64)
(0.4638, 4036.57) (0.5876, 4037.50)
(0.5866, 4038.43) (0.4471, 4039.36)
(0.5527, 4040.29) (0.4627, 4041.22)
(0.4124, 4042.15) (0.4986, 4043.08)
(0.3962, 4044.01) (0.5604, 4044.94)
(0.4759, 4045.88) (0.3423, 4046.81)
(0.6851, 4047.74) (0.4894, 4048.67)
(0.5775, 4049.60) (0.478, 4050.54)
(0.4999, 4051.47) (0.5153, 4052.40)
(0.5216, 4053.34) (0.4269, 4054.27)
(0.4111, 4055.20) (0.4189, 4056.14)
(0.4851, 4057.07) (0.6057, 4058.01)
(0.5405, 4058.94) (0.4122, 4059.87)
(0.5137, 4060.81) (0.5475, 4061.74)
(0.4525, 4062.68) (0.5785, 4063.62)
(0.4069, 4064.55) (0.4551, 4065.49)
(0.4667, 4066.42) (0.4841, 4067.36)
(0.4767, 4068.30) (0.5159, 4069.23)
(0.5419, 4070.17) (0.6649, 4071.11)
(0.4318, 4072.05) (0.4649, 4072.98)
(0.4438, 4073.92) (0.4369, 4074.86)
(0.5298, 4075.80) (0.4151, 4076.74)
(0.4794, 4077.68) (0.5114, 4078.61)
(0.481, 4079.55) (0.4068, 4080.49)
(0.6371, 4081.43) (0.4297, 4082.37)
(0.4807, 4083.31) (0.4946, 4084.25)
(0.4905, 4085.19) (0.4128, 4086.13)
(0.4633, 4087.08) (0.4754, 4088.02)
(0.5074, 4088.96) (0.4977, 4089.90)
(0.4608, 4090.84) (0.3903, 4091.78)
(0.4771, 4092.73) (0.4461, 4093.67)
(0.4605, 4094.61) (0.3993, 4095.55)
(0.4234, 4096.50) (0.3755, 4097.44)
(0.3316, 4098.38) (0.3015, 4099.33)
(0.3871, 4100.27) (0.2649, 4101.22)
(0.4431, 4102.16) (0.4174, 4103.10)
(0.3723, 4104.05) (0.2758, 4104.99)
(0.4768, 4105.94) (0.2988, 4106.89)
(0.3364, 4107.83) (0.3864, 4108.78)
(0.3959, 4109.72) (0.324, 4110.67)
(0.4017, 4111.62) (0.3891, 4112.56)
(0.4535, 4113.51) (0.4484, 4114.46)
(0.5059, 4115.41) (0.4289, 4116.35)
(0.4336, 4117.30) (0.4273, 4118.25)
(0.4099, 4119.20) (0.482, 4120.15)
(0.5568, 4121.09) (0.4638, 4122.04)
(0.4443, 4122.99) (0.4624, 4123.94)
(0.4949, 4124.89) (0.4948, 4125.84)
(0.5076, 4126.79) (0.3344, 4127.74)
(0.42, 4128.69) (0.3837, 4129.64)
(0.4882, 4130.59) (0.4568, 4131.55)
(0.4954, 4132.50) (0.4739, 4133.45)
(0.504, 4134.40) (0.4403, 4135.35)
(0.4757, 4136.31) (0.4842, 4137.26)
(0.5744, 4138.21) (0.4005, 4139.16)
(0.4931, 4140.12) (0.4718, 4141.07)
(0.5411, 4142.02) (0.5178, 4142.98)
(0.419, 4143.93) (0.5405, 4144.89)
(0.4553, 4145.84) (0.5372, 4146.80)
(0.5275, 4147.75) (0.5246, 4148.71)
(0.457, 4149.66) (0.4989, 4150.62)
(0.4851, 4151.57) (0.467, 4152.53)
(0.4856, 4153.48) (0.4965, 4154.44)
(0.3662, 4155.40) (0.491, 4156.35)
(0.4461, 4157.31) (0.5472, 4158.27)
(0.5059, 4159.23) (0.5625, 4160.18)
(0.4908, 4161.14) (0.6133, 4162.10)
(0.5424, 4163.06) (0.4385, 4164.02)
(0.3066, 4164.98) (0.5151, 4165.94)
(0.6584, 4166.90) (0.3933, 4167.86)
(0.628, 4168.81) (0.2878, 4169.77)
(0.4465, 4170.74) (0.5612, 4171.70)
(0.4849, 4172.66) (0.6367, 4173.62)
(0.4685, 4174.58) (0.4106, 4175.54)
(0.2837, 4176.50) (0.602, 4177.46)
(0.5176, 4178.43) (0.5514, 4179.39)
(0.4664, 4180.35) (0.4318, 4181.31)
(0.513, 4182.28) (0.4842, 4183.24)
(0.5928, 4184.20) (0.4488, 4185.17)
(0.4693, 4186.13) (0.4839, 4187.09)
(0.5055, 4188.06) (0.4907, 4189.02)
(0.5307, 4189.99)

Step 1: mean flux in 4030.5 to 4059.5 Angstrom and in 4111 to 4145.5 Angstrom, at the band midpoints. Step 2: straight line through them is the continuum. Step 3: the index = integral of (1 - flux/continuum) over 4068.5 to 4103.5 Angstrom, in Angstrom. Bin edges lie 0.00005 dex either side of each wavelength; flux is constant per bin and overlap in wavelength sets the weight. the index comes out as 2.2 Angstrom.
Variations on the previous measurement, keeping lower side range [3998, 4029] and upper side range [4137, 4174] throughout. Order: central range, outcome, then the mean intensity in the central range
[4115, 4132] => 1.4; 0.455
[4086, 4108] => 4.0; 0.405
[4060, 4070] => 0.2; 0.489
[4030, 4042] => -0.3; 0.509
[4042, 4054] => 0.0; 0.497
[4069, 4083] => 0.1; 0.492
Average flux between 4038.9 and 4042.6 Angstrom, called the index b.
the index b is 0.469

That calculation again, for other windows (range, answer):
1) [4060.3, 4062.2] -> 0.528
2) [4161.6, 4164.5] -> 0.53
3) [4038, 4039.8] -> 0.516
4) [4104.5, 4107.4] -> 0.351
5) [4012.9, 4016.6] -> 0.499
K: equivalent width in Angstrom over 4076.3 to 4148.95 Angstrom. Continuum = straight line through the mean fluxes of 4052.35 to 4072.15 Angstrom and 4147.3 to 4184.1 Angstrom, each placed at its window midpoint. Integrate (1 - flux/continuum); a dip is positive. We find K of 6.8 Angstrom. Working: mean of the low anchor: 0.495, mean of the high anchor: 0.49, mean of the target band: 0.446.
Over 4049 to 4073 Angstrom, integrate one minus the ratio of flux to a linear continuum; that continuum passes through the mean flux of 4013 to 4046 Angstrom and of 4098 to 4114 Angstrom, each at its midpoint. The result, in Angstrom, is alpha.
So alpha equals -2.6 Angstrom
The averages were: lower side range 0.505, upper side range 0.368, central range 0.496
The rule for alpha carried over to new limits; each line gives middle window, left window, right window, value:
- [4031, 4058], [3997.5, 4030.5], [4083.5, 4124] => -1.6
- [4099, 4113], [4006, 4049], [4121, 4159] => 3.5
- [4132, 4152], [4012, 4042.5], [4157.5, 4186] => 0.3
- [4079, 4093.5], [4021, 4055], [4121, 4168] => 0.6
